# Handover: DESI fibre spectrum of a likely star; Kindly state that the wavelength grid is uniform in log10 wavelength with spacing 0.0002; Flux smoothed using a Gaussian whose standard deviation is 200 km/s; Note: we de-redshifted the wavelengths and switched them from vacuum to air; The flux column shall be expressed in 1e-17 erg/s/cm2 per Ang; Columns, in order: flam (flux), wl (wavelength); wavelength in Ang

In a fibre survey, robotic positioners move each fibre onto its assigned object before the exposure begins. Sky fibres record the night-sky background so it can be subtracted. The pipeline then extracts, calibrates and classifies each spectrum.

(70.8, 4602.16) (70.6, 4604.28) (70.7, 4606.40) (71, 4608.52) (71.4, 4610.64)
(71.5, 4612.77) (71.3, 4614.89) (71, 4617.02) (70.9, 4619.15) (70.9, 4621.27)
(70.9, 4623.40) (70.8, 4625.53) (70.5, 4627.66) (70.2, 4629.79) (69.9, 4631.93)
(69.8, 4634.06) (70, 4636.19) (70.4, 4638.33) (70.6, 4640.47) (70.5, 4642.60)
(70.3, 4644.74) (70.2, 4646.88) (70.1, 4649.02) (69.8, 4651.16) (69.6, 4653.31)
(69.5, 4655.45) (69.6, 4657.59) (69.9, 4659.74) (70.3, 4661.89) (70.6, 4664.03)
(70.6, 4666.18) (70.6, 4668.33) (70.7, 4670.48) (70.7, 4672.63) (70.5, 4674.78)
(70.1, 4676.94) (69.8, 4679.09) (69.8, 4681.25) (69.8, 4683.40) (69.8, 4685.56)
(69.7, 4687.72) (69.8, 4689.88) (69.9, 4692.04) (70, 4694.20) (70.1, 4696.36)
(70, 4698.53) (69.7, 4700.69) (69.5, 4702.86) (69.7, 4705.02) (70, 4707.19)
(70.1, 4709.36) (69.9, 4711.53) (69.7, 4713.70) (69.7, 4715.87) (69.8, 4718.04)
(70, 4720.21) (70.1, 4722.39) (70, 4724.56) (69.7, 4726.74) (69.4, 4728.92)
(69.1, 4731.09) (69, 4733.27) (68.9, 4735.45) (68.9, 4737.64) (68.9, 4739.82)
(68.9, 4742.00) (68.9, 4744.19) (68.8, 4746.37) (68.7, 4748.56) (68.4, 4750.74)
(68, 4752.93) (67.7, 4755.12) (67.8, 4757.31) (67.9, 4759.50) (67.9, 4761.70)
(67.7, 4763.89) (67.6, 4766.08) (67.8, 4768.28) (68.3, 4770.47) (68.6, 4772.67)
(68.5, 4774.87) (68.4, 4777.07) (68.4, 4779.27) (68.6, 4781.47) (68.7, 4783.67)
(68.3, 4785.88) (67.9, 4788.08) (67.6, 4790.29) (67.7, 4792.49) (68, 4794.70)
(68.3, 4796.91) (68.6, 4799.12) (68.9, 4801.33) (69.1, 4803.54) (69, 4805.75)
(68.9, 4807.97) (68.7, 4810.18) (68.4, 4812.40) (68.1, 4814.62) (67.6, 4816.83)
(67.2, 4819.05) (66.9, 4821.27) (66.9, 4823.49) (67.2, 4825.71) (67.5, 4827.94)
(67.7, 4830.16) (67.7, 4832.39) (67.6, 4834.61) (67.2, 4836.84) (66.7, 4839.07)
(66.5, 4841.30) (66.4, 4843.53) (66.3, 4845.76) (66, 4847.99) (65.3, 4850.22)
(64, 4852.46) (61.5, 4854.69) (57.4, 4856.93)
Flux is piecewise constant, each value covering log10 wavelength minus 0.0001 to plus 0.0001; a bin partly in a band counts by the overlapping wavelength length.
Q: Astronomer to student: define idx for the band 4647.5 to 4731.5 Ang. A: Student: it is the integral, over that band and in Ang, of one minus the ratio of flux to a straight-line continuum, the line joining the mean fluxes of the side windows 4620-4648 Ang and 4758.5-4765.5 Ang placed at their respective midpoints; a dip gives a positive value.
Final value -0.8 Ang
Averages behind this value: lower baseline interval 70.4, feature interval 70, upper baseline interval 67.8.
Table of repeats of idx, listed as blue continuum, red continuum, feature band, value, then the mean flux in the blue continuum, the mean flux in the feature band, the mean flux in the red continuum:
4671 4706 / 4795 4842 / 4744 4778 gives 0.3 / 69.9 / 68.2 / 67.8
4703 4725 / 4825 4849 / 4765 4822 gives -0.2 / 69.9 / 68.2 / 67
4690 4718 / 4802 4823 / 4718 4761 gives 0.2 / 69.9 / 68.9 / 68.2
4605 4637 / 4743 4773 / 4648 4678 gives -0.1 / 70.7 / 70.2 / 68.1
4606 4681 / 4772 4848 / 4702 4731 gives -0.2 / 70.4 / 69.8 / 67.8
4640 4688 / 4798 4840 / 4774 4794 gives 0.1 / 70.1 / 68.2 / 67.9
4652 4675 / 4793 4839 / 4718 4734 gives -0.1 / 70.2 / 69.7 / 67.9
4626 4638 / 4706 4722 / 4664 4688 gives -0.1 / 70.1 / 70.2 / 69.9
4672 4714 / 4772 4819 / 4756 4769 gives 0.2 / 69.9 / 67.8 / 68.4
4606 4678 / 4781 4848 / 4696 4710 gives -0.1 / 70.4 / 69.8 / 67.8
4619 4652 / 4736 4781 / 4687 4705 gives -0.1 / 70.4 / 69.8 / 68.3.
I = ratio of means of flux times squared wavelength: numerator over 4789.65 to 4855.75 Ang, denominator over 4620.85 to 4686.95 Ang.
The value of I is 1.03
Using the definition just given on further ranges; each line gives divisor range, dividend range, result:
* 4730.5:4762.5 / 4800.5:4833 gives 1.02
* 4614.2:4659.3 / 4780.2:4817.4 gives 1.04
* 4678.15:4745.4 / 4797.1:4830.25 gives 1.02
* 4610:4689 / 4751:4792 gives 1.02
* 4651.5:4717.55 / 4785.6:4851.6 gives 1.02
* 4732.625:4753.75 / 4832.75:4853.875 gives 1.00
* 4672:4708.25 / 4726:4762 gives 1.00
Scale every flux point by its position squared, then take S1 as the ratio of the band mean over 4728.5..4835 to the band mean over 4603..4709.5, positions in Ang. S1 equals 1.02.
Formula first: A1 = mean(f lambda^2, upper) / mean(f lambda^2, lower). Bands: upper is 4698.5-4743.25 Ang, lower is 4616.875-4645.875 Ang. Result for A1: 1.03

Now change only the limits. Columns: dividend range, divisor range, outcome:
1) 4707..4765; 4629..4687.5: 1.02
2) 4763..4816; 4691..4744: 1.01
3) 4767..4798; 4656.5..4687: 1.02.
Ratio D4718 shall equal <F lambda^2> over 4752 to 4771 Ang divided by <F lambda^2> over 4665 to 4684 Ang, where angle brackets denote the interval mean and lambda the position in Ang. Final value 1.00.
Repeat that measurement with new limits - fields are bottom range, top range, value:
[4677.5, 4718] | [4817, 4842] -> 1.02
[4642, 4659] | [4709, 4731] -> 1.03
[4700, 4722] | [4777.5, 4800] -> 1.01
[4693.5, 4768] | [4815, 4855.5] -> 1.01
